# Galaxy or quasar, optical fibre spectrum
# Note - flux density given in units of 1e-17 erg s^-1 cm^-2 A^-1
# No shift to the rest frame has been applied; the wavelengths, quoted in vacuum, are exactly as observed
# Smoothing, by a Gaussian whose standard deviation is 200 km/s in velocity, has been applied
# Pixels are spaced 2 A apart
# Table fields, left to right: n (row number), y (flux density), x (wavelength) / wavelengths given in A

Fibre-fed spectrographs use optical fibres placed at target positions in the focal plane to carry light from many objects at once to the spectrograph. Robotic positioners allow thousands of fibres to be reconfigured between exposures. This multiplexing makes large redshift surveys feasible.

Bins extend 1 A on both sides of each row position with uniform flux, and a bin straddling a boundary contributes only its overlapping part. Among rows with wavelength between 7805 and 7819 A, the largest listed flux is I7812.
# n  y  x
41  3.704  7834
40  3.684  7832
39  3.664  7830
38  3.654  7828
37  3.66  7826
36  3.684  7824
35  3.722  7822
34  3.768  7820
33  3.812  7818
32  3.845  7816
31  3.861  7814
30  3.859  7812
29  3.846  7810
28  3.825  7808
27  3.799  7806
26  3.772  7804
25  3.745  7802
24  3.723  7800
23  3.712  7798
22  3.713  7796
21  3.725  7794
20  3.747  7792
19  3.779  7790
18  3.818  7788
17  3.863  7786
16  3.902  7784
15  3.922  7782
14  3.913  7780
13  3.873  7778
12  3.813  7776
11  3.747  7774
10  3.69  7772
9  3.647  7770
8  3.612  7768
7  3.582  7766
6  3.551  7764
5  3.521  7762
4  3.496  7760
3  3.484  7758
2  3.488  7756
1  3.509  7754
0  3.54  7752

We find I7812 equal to 3.861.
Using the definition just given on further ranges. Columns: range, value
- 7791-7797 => 3.747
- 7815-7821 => 3.845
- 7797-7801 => 3.723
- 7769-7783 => 3.922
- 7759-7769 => 3.612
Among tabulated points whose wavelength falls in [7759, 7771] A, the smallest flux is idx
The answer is 3.496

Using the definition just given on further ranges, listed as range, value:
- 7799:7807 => 3.723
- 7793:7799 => 3.712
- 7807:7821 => 3.768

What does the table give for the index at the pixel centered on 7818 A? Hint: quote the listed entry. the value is 3.812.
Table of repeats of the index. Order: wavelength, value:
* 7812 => 3.859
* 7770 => 3.647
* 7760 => 3.496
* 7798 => 3.712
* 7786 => 3.863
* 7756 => 3.488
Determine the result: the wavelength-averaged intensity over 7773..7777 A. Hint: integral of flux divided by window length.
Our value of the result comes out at 3.78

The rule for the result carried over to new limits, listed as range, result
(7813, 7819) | 3.84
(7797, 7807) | 3.75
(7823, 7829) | 3.67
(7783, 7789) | 3.86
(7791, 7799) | 3.72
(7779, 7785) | 3.91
